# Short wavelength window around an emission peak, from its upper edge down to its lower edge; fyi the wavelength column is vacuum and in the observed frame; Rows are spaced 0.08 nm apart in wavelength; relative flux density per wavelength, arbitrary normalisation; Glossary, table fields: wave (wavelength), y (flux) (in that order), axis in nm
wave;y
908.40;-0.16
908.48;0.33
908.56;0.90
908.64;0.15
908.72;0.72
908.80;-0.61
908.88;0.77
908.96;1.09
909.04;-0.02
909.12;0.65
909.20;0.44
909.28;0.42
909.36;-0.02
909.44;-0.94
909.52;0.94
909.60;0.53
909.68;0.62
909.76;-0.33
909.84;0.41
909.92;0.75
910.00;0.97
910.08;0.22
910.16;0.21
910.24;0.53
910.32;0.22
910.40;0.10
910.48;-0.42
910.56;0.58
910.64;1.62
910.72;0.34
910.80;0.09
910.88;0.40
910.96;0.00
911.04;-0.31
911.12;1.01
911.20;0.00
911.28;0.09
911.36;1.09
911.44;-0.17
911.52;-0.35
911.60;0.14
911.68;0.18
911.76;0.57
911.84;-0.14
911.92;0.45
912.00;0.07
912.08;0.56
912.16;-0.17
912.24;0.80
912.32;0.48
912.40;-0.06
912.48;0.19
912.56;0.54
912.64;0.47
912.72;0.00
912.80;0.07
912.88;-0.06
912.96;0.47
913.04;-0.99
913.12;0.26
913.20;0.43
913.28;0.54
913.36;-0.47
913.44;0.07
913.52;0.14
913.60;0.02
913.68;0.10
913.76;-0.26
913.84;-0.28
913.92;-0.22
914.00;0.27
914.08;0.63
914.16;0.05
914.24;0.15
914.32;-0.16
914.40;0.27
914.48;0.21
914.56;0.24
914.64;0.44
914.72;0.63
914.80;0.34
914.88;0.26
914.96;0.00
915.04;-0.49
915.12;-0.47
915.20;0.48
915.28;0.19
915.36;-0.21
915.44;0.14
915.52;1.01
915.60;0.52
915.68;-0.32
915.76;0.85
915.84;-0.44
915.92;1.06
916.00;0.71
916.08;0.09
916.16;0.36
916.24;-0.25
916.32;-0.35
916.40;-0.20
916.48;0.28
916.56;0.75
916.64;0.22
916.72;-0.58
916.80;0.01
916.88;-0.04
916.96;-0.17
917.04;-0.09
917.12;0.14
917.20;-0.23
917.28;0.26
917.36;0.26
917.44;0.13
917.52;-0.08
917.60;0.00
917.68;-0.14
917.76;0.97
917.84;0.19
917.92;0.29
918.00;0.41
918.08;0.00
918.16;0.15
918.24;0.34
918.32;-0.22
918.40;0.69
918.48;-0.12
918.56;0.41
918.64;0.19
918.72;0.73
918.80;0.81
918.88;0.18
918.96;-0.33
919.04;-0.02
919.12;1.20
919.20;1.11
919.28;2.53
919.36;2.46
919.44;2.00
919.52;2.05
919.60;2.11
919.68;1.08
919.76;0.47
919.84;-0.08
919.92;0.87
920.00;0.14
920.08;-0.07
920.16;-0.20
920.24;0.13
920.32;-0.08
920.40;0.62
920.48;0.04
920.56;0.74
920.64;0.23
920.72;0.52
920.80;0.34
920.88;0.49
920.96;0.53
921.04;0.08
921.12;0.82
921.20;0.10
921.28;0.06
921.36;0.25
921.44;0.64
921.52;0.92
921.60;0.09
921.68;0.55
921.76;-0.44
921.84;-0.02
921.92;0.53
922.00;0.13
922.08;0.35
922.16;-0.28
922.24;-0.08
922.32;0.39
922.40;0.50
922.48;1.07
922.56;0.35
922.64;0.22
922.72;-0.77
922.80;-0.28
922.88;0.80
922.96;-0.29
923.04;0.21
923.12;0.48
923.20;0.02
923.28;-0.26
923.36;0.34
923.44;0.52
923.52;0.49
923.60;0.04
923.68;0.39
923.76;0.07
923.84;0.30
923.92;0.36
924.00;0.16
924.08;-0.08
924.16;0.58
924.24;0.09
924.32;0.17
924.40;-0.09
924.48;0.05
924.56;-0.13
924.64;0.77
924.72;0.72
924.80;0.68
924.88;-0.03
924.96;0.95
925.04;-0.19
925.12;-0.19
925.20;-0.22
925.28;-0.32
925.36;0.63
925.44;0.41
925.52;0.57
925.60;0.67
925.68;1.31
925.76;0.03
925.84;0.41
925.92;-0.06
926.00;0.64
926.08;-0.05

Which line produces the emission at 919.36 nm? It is H-beta 4861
